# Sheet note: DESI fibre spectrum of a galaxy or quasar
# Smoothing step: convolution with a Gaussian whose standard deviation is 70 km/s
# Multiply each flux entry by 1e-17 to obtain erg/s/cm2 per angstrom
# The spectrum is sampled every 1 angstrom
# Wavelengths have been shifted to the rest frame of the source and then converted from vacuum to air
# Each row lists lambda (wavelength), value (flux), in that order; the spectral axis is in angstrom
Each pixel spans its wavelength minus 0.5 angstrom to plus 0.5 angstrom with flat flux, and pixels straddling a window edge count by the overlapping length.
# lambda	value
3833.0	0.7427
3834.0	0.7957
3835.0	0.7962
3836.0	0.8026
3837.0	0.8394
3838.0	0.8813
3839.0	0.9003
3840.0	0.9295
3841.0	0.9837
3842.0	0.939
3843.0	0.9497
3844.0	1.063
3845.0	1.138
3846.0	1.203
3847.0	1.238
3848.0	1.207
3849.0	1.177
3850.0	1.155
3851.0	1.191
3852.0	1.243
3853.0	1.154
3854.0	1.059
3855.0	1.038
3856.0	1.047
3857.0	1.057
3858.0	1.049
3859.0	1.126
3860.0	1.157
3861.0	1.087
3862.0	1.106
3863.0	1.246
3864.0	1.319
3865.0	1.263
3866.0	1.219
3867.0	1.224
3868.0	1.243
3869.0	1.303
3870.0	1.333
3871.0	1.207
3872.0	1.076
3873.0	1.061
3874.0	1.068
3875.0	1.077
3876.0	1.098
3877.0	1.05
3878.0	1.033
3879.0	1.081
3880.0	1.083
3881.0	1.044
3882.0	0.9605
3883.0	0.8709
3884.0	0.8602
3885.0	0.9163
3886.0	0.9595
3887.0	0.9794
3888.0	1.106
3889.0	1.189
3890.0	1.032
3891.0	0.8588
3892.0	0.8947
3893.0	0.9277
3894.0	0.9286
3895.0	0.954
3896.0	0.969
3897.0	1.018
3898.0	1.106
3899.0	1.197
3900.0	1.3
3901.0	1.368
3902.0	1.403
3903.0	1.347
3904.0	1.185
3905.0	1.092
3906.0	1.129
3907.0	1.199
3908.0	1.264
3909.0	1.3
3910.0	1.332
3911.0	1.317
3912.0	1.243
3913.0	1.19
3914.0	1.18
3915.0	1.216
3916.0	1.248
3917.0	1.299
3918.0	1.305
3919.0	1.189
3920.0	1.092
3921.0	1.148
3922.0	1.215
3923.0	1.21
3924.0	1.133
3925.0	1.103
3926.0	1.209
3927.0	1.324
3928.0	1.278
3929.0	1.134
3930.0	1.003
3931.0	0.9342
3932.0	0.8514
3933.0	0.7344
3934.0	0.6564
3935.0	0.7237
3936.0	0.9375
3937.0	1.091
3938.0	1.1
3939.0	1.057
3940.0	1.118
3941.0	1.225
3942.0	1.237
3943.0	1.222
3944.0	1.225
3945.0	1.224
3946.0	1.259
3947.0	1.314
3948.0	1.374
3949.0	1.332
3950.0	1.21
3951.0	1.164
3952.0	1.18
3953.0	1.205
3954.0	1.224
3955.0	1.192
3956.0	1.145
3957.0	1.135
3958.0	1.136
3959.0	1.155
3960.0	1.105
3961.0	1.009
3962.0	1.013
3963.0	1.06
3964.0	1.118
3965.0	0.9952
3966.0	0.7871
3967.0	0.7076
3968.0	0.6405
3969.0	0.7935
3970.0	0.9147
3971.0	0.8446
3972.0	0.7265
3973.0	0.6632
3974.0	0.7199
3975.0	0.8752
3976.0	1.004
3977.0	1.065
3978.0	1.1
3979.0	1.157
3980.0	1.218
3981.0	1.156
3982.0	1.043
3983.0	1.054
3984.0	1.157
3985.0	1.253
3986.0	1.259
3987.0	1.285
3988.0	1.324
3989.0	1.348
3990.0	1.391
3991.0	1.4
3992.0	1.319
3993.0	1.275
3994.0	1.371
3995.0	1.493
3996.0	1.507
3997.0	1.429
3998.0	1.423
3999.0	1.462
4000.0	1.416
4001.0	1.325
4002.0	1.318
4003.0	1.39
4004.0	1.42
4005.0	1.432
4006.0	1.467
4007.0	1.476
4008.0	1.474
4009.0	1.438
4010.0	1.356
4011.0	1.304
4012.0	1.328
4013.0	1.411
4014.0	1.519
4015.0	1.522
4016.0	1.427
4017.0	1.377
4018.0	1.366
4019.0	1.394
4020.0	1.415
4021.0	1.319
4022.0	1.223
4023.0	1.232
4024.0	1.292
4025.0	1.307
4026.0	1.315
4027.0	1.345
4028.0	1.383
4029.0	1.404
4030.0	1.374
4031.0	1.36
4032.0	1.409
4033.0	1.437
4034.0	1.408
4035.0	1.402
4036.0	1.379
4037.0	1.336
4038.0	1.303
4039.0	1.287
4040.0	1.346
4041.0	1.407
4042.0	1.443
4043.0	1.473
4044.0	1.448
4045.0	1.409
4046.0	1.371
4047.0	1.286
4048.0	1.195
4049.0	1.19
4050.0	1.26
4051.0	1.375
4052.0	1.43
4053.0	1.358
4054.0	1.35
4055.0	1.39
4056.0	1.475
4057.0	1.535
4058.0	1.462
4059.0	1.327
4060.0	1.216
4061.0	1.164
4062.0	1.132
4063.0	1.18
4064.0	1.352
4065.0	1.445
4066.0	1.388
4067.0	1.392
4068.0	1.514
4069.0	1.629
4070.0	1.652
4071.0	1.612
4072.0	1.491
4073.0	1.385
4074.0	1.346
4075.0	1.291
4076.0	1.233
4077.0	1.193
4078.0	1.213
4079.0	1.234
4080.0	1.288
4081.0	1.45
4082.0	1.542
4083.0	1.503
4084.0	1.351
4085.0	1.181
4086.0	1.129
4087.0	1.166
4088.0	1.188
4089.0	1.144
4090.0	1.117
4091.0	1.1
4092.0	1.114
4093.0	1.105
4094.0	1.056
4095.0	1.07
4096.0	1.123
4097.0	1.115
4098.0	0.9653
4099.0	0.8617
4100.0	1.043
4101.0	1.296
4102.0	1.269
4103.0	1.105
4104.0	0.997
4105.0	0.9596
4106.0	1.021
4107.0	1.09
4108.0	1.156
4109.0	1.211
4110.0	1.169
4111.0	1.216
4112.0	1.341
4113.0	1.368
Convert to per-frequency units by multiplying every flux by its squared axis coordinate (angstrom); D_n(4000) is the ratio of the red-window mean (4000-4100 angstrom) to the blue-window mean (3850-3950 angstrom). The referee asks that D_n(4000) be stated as 1.3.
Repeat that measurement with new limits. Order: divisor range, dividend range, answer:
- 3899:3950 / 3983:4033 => 1.22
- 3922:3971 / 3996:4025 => 1.33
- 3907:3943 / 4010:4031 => 1.26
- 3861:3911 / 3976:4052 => 1.28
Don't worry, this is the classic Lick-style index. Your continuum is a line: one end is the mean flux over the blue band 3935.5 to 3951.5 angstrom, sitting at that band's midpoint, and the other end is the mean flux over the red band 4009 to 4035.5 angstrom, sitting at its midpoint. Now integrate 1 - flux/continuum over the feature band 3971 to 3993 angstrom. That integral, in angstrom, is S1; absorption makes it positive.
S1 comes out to 2.8 angstrom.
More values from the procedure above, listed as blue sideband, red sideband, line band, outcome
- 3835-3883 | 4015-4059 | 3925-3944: 2.47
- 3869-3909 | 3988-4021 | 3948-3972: 4.36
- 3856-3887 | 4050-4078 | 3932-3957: 1.70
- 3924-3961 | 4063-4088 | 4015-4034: -1.29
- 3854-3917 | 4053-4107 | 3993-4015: -3.79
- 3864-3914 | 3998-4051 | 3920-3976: 7.86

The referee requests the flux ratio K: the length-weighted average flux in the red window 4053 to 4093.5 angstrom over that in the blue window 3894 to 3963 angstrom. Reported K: 1.15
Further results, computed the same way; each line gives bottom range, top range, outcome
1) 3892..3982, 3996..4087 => 1.25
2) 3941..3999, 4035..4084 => 1.20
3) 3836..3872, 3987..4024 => 1.24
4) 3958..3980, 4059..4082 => 1.45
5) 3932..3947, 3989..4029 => 1.31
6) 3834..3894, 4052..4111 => 1.18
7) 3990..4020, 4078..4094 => 0.88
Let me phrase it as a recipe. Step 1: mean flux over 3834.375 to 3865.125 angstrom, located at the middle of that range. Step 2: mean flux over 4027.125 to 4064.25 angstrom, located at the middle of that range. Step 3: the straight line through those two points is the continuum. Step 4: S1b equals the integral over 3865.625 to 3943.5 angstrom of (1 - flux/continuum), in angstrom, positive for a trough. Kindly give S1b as 2.5 angstrom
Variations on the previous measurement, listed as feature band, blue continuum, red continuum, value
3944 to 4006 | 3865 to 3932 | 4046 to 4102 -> 1.68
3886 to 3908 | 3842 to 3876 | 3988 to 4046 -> 1.88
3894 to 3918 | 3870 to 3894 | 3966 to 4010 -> -3.26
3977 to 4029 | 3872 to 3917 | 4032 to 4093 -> -3.39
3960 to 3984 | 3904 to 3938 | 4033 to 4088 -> 5.21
